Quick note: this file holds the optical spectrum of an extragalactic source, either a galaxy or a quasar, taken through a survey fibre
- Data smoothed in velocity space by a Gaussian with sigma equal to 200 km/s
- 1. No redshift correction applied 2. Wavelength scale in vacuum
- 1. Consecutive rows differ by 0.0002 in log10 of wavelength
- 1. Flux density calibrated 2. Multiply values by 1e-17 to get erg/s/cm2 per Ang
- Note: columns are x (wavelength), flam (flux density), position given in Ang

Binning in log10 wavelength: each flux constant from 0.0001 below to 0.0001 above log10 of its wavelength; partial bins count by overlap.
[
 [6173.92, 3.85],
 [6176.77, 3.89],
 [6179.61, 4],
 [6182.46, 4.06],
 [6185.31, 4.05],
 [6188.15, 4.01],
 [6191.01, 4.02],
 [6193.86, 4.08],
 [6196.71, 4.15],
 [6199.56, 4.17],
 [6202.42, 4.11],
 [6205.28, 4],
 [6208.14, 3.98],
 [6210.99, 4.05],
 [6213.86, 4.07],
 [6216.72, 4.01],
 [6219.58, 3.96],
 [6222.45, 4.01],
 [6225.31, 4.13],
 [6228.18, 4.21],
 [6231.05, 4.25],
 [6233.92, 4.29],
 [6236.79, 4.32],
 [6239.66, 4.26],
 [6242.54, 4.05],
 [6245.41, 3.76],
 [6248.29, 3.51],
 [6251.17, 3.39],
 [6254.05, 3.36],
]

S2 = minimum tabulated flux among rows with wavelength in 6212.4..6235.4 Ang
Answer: 3.96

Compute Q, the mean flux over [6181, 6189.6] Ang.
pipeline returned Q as 4.04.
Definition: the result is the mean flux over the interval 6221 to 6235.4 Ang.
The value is 4.18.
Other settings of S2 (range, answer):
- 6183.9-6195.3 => 4.01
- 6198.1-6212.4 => 3.98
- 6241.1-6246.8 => 3.76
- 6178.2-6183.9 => 4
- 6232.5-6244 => 4.05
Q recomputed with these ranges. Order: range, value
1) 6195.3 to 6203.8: 4.14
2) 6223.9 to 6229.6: 4.17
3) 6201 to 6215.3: 4.04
